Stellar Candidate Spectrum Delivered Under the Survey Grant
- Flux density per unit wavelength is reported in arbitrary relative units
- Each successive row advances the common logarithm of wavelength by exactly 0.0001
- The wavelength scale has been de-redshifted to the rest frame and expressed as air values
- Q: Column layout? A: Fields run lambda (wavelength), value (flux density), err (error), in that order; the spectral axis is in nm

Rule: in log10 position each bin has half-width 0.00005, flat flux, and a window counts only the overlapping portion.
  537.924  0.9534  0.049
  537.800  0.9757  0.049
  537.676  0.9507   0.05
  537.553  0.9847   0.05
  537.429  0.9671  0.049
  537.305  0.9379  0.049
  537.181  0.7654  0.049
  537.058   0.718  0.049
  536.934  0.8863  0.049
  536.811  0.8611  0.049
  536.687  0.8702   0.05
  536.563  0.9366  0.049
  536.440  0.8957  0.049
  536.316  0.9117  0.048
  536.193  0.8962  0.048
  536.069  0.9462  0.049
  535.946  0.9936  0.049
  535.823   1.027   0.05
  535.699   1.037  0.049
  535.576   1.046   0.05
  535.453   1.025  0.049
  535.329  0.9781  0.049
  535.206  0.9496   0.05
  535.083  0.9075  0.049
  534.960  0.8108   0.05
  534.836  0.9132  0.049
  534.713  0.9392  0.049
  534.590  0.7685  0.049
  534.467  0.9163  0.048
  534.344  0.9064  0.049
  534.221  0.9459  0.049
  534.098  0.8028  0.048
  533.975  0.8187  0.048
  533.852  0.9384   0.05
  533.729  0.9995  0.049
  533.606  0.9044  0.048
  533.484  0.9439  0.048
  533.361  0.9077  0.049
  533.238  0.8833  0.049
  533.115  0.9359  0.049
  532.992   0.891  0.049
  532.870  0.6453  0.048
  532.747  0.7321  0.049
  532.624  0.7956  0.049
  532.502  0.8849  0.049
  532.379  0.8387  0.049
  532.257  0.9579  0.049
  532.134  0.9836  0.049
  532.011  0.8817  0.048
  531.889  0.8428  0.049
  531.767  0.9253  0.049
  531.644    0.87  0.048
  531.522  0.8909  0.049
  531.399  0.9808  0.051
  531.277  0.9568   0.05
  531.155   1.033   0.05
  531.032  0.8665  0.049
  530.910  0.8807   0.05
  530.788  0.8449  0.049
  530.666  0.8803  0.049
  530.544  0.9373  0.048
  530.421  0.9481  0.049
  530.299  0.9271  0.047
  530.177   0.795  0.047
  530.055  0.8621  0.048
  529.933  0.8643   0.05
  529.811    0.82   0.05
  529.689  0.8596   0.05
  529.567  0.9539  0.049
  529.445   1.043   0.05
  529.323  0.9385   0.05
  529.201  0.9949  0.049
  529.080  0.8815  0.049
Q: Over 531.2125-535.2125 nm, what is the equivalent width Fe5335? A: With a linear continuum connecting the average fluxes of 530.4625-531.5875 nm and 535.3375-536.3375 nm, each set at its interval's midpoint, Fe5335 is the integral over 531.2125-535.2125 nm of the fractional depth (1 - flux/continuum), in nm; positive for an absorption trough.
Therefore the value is 0.27 nm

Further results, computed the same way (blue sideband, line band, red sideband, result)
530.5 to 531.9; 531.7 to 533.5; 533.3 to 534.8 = 0.07 nm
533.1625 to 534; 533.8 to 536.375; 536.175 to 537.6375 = -0.07 nm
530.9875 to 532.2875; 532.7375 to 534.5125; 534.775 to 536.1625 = 0.12 nm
